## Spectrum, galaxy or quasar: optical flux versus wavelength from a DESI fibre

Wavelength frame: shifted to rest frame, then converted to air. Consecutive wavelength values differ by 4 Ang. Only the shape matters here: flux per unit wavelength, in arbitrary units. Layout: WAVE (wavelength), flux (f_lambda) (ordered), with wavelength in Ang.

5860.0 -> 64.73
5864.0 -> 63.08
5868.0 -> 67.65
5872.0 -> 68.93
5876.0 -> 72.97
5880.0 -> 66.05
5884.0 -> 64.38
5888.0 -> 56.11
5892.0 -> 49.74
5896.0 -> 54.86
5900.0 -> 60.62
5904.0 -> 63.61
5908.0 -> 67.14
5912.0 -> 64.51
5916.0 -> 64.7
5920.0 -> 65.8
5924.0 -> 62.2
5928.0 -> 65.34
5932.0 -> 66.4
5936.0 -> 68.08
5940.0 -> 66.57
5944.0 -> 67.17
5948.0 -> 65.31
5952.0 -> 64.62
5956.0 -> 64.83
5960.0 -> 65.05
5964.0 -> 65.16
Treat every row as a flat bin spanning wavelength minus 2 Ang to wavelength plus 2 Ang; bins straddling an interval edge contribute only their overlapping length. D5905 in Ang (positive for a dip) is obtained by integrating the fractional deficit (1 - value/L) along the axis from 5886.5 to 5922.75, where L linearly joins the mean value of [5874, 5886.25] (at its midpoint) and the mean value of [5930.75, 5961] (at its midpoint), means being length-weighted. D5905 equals 3.30 Ang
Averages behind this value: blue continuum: 67.6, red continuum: 66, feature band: 60.9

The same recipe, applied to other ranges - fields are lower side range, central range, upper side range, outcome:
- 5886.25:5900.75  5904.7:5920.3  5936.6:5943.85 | -1.45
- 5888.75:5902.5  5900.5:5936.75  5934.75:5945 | -2.08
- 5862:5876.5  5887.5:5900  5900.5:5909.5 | 2.11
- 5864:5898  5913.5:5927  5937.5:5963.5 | 0.00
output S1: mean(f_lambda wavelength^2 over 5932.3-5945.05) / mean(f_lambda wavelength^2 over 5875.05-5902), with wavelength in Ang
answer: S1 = 1.14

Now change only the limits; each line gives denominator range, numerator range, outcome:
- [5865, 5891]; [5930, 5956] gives 1.04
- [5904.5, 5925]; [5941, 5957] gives 1.02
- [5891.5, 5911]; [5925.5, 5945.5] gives 1.12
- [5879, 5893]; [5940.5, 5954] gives 1.13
